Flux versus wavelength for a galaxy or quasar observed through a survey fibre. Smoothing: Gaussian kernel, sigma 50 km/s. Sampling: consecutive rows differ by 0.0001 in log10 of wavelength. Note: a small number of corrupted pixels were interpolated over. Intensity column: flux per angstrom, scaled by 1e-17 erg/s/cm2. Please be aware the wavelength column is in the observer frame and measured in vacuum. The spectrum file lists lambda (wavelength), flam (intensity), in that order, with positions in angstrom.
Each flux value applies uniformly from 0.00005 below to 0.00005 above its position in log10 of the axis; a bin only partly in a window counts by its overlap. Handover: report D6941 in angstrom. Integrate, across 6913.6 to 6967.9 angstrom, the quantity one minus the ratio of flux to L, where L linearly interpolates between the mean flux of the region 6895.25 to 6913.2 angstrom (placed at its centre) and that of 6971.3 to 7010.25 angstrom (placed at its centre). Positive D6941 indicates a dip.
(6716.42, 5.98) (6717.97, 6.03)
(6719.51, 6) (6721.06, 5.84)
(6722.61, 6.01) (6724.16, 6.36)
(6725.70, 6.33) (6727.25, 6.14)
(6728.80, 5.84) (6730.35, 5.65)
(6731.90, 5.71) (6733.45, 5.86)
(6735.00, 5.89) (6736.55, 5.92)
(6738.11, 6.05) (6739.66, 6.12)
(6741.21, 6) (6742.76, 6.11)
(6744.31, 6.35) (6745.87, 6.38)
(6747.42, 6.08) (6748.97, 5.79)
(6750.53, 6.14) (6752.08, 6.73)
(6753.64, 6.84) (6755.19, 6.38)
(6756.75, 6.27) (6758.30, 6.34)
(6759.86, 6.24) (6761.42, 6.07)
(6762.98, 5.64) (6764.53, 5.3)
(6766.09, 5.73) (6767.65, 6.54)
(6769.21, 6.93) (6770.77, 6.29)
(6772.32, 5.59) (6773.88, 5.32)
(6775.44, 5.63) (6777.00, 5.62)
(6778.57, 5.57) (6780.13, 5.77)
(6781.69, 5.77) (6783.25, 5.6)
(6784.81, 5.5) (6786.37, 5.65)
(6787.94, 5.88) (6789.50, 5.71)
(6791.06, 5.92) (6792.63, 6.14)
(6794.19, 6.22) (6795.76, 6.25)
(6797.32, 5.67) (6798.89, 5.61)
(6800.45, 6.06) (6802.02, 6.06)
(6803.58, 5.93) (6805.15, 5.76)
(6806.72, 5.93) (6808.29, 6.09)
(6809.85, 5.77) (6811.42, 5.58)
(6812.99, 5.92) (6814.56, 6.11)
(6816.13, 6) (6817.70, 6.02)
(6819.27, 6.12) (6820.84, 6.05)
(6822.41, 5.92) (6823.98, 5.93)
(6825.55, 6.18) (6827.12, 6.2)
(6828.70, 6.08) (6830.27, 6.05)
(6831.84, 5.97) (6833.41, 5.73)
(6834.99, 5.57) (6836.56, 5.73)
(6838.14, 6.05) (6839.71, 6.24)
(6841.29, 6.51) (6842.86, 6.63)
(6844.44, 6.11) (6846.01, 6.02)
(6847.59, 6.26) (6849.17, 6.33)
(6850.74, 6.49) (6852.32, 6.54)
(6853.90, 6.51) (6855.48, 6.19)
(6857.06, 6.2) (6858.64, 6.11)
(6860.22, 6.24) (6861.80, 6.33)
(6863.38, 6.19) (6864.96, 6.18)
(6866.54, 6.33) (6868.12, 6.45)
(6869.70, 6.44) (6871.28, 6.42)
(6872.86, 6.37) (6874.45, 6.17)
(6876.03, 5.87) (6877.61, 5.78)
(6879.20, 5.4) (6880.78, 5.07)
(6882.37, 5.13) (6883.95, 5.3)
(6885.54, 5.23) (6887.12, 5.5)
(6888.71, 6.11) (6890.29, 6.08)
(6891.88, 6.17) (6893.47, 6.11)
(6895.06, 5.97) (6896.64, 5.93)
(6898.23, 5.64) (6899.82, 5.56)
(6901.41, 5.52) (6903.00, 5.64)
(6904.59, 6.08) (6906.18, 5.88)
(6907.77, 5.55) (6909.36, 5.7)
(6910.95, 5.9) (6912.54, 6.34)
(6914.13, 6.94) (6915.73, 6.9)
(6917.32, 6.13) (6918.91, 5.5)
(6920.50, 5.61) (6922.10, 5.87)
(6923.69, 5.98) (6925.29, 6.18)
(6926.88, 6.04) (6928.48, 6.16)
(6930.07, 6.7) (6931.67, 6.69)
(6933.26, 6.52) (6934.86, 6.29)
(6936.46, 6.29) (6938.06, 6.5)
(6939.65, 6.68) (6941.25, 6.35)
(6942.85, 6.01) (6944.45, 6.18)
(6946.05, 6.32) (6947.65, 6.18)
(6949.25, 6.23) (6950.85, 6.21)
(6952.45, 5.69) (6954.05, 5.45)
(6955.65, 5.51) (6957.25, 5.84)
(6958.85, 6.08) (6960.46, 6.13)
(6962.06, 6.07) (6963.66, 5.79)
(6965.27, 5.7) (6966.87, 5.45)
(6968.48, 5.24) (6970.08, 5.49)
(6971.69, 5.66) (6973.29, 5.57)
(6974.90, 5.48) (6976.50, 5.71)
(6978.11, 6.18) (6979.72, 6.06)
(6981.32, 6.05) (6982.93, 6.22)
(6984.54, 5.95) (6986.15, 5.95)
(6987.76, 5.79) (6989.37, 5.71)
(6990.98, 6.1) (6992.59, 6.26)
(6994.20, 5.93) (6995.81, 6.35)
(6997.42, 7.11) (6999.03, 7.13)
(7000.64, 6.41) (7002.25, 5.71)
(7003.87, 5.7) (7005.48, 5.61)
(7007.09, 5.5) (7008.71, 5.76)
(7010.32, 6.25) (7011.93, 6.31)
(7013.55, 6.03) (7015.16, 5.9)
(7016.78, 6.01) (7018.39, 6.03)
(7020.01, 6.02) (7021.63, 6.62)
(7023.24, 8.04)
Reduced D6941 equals -2.1 angstrom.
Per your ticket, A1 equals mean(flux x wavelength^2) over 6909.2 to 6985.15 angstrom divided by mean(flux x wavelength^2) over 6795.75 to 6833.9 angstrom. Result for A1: 1.05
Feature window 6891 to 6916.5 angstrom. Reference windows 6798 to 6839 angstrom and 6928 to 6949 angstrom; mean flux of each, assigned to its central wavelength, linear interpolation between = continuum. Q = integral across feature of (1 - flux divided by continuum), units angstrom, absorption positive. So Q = 1.06 angstrom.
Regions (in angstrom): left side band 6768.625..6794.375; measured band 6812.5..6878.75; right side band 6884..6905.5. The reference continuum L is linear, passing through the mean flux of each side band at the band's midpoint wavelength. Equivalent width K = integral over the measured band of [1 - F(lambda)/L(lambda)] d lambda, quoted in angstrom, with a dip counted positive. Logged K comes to -4.0 angstrom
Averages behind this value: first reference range 5.81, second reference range 5.79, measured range 6.15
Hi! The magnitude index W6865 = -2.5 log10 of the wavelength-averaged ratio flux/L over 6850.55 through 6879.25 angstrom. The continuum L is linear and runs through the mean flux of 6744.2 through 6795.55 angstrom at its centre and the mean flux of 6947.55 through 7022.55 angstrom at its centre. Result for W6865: -0.045 mag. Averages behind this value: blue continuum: 5.99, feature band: 6.24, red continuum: 5.96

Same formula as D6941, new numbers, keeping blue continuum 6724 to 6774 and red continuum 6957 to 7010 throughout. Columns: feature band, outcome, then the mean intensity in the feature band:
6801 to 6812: 0.31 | 5.88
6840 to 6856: -0.88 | 6.36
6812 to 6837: 0.29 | 5.97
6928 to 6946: -1.30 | 6.4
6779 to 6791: 0.72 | 5.71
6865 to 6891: 0.63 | 5.86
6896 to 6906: 0.43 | 5.73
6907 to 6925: -0.19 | 6.04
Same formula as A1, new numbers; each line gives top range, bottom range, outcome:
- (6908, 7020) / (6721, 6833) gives 1.07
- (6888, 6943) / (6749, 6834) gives 1.06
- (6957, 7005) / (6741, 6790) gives 1.06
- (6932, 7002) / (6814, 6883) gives 1.03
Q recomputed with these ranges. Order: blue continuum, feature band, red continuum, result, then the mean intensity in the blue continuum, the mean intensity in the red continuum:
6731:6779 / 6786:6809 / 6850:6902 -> 0.37 angstrom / 6.05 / 5.99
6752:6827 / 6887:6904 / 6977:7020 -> 0.45 angstrom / 5.96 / 6.07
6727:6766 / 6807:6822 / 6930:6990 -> 0.20 angstrom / 6.07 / 5.99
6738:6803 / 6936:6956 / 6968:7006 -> -0.49 angstrom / 6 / 5.98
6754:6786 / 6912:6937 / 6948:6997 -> -1.59 angstrom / 5.91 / 5.87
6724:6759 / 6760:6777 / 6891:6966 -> 0.62 angstrom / 6.14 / 6.06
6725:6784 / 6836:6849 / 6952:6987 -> -0.63 angstrom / 6.01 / 5.79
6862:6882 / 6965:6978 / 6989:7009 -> 1.14 angstrom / 6.04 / 6.12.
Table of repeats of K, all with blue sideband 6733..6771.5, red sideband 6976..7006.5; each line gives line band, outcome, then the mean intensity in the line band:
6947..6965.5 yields 0.6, 5.91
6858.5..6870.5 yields -0.3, 6.3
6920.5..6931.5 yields -0.1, 6.14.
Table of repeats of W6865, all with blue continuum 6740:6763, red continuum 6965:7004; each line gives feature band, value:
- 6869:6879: -0.01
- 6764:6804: 0.06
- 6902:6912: 0.05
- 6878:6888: 0.15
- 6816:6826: 0.02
